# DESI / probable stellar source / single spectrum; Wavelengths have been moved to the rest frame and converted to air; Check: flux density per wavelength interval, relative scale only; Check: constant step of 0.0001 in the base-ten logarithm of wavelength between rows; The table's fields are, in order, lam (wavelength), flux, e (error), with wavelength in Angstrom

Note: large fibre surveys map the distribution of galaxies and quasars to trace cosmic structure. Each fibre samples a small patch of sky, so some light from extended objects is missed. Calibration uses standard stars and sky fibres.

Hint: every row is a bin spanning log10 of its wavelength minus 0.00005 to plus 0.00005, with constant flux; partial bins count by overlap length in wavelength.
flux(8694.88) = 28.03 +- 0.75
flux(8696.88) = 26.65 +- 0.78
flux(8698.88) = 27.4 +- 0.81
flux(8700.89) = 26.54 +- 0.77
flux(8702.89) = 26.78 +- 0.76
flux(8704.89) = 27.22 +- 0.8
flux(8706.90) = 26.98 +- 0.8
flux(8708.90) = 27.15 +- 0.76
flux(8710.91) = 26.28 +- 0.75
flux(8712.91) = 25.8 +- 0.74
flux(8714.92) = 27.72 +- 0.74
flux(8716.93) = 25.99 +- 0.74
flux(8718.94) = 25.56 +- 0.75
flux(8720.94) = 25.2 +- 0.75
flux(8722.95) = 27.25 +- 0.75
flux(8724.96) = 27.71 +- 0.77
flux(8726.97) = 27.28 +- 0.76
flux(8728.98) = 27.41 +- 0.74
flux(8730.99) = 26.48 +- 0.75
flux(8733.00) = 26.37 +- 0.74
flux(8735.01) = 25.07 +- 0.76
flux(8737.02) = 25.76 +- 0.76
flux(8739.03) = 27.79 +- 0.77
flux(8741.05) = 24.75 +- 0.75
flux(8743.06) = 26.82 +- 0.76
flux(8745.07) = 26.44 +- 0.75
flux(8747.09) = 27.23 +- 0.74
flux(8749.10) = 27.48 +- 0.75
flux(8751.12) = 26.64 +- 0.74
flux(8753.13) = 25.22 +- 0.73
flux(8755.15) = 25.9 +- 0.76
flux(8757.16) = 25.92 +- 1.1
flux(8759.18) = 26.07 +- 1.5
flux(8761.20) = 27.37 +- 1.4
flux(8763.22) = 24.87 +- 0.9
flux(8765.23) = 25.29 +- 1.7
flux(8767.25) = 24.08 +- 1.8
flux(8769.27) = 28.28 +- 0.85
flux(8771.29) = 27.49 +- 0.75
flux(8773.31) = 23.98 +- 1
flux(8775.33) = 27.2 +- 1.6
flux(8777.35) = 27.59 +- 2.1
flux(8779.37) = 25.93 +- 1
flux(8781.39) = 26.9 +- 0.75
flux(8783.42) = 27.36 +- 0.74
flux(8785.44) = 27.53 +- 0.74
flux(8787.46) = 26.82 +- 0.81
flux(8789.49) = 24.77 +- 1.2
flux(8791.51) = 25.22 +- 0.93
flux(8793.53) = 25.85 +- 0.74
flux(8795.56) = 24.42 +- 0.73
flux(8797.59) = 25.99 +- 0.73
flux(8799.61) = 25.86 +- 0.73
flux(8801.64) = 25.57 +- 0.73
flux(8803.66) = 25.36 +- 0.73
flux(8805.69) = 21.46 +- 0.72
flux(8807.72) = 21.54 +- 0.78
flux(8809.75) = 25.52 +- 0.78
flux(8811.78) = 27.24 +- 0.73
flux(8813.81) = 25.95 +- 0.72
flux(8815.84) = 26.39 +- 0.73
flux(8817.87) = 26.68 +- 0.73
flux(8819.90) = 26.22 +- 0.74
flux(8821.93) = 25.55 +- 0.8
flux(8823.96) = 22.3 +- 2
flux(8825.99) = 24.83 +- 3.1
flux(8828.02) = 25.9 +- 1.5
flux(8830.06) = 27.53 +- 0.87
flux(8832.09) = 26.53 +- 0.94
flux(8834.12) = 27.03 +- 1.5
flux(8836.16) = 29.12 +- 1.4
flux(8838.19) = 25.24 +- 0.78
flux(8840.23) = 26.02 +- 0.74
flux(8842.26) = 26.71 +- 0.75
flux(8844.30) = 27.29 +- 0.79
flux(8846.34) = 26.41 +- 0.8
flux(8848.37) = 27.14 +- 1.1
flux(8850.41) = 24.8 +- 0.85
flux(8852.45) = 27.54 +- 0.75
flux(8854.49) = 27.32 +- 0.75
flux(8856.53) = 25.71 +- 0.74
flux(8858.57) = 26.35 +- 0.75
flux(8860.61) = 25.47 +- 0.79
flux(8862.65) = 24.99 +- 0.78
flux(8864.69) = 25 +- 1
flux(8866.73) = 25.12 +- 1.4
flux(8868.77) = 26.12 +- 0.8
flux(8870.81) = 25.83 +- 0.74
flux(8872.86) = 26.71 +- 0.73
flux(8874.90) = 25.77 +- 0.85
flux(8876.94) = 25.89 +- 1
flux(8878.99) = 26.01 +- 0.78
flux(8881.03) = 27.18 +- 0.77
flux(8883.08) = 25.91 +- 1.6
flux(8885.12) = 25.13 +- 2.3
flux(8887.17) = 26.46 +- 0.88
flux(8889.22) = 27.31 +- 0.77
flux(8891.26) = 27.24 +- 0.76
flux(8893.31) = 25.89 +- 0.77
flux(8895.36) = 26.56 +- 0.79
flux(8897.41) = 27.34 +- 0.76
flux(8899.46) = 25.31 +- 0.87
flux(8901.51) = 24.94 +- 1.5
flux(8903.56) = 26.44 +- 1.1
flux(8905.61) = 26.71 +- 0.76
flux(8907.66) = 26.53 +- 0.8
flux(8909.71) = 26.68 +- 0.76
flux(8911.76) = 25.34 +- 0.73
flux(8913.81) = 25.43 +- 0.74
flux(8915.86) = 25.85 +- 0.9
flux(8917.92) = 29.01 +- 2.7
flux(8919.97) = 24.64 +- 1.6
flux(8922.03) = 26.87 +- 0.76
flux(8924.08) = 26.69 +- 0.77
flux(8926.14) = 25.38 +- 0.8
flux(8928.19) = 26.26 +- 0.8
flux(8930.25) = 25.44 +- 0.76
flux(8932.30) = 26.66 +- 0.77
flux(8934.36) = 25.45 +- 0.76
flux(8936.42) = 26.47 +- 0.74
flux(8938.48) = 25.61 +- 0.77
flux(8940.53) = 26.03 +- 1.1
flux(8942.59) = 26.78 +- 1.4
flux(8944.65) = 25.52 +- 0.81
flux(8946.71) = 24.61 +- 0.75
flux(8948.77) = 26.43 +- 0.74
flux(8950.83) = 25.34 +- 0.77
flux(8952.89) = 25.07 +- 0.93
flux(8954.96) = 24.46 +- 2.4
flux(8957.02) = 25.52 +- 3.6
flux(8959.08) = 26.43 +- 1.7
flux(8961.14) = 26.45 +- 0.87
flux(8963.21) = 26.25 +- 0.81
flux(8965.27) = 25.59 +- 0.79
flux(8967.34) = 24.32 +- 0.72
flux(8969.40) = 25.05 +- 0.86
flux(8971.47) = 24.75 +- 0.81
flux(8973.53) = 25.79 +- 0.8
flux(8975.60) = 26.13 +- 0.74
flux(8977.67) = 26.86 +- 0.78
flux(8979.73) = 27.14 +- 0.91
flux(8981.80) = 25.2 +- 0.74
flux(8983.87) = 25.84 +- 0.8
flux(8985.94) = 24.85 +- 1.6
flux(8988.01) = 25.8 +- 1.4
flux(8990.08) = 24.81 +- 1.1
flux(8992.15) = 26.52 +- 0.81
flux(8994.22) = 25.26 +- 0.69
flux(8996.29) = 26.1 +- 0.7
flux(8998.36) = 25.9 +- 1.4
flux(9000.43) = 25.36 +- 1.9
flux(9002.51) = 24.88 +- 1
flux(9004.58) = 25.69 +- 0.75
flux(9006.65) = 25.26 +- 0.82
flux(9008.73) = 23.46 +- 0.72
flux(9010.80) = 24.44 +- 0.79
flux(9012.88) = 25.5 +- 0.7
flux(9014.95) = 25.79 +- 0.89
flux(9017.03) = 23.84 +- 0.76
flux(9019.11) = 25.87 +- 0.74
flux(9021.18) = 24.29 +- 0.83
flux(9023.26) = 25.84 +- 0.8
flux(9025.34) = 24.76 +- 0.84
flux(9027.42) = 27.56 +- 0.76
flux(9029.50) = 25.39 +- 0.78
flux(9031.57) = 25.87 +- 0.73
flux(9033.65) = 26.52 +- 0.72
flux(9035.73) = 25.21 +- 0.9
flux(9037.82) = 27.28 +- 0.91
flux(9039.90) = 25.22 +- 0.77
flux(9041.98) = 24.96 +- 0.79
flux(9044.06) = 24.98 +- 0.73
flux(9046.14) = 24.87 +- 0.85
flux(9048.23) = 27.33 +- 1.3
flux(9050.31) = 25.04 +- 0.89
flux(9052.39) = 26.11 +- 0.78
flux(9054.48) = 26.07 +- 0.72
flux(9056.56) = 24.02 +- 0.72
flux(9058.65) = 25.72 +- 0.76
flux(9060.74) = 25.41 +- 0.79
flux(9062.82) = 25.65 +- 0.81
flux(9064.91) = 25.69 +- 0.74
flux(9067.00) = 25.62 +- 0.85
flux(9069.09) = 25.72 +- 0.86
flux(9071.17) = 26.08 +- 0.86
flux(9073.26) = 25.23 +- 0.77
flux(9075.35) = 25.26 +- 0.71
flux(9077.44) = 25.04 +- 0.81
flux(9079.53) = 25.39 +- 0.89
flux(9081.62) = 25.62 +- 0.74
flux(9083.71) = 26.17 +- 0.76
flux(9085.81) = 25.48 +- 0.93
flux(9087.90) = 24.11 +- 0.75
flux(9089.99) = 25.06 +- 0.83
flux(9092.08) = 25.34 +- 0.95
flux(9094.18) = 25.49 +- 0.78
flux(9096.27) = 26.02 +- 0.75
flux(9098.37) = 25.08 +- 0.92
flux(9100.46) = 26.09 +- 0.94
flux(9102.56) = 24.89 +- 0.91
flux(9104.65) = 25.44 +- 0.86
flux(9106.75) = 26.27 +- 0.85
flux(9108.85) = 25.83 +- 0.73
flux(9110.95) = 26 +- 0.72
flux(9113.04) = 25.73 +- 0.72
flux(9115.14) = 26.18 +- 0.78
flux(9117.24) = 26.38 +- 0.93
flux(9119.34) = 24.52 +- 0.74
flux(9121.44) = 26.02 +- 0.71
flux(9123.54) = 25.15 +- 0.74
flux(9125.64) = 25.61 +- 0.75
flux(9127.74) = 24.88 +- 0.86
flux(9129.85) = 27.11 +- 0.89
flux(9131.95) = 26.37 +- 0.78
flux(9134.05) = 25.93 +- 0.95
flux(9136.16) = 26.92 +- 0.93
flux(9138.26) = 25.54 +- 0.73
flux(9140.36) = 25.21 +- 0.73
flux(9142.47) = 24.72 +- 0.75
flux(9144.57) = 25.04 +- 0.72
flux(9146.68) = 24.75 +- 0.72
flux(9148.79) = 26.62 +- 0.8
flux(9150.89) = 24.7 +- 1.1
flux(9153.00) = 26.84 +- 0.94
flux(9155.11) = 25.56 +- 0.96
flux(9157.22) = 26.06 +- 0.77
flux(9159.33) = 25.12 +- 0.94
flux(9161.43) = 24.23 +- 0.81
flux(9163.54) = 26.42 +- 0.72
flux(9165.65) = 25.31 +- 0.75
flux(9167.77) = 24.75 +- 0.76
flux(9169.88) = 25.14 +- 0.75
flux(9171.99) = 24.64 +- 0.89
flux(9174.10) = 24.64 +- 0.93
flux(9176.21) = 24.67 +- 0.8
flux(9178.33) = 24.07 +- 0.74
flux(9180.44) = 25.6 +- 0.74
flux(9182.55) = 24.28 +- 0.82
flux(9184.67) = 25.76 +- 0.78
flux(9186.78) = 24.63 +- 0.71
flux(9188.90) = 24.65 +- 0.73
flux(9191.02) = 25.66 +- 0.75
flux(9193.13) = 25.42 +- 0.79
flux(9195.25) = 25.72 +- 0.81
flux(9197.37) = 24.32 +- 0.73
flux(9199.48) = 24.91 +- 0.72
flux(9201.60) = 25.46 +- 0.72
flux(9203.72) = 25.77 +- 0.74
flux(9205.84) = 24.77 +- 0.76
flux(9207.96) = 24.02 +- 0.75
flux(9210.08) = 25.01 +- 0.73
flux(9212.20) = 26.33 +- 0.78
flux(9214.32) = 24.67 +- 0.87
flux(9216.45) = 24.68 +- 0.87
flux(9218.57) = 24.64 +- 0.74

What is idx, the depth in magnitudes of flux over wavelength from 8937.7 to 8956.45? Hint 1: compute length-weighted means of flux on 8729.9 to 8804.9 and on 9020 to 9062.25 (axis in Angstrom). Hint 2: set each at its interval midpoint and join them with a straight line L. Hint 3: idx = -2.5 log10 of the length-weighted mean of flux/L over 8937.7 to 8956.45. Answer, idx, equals 0.01 mag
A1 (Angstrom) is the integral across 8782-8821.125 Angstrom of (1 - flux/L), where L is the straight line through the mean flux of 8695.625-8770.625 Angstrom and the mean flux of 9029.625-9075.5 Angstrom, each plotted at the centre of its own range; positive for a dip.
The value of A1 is 1.1 Angstrom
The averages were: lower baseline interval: 26.5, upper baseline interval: 25.6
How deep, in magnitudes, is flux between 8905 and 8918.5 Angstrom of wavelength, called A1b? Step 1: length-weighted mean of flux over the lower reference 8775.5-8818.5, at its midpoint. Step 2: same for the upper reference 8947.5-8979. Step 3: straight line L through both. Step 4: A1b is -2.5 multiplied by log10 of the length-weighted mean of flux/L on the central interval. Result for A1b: -0.03 mag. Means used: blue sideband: 25.7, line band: 26.4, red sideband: 25.6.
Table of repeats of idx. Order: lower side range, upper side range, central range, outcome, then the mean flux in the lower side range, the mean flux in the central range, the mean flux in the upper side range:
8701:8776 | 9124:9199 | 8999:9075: 0.01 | 26.4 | 25.5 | 25.3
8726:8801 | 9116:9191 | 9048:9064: 0.00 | 26.2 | 25.6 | 25.4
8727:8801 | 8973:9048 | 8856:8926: -0.01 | 26.2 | 26.1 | 25.5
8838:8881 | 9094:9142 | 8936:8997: 0.01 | 26.1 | 25.7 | 25.8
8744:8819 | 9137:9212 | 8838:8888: -0.01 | 25.9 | 26.1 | 25.2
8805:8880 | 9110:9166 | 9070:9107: 0.01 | 25.9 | 25.4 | 25.7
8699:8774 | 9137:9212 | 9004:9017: 0.03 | 26.4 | 24.9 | 25.2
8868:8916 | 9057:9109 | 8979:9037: 0.01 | 26.2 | 25.5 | 25.5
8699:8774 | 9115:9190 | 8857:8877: 0.01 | 26.4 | 25.7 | 25.4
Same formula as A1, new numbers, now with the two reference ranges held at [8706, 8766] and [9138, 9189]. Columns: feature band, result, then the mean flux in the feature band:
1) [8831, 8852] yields -0.45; 26.7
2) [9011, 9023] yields 0.24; 25.1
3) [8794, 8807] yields 0.73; 24.7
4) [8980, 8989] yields 0.04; 25.6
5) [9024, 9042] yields -0.26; 25.9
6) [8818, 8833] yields 0.30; 25.6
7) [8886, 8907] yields -0.39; 26.4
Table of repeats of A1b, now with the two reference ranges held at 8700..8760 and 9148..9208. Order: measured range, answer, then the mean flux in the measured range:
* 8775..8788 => -0.029 mag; 27.1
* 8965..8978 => 0.016 mag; 25.4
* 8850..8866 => 0.008 mag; 25.9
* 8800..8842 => 0.025 mag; 25.6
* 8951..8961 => 0.015 mag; 25.5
